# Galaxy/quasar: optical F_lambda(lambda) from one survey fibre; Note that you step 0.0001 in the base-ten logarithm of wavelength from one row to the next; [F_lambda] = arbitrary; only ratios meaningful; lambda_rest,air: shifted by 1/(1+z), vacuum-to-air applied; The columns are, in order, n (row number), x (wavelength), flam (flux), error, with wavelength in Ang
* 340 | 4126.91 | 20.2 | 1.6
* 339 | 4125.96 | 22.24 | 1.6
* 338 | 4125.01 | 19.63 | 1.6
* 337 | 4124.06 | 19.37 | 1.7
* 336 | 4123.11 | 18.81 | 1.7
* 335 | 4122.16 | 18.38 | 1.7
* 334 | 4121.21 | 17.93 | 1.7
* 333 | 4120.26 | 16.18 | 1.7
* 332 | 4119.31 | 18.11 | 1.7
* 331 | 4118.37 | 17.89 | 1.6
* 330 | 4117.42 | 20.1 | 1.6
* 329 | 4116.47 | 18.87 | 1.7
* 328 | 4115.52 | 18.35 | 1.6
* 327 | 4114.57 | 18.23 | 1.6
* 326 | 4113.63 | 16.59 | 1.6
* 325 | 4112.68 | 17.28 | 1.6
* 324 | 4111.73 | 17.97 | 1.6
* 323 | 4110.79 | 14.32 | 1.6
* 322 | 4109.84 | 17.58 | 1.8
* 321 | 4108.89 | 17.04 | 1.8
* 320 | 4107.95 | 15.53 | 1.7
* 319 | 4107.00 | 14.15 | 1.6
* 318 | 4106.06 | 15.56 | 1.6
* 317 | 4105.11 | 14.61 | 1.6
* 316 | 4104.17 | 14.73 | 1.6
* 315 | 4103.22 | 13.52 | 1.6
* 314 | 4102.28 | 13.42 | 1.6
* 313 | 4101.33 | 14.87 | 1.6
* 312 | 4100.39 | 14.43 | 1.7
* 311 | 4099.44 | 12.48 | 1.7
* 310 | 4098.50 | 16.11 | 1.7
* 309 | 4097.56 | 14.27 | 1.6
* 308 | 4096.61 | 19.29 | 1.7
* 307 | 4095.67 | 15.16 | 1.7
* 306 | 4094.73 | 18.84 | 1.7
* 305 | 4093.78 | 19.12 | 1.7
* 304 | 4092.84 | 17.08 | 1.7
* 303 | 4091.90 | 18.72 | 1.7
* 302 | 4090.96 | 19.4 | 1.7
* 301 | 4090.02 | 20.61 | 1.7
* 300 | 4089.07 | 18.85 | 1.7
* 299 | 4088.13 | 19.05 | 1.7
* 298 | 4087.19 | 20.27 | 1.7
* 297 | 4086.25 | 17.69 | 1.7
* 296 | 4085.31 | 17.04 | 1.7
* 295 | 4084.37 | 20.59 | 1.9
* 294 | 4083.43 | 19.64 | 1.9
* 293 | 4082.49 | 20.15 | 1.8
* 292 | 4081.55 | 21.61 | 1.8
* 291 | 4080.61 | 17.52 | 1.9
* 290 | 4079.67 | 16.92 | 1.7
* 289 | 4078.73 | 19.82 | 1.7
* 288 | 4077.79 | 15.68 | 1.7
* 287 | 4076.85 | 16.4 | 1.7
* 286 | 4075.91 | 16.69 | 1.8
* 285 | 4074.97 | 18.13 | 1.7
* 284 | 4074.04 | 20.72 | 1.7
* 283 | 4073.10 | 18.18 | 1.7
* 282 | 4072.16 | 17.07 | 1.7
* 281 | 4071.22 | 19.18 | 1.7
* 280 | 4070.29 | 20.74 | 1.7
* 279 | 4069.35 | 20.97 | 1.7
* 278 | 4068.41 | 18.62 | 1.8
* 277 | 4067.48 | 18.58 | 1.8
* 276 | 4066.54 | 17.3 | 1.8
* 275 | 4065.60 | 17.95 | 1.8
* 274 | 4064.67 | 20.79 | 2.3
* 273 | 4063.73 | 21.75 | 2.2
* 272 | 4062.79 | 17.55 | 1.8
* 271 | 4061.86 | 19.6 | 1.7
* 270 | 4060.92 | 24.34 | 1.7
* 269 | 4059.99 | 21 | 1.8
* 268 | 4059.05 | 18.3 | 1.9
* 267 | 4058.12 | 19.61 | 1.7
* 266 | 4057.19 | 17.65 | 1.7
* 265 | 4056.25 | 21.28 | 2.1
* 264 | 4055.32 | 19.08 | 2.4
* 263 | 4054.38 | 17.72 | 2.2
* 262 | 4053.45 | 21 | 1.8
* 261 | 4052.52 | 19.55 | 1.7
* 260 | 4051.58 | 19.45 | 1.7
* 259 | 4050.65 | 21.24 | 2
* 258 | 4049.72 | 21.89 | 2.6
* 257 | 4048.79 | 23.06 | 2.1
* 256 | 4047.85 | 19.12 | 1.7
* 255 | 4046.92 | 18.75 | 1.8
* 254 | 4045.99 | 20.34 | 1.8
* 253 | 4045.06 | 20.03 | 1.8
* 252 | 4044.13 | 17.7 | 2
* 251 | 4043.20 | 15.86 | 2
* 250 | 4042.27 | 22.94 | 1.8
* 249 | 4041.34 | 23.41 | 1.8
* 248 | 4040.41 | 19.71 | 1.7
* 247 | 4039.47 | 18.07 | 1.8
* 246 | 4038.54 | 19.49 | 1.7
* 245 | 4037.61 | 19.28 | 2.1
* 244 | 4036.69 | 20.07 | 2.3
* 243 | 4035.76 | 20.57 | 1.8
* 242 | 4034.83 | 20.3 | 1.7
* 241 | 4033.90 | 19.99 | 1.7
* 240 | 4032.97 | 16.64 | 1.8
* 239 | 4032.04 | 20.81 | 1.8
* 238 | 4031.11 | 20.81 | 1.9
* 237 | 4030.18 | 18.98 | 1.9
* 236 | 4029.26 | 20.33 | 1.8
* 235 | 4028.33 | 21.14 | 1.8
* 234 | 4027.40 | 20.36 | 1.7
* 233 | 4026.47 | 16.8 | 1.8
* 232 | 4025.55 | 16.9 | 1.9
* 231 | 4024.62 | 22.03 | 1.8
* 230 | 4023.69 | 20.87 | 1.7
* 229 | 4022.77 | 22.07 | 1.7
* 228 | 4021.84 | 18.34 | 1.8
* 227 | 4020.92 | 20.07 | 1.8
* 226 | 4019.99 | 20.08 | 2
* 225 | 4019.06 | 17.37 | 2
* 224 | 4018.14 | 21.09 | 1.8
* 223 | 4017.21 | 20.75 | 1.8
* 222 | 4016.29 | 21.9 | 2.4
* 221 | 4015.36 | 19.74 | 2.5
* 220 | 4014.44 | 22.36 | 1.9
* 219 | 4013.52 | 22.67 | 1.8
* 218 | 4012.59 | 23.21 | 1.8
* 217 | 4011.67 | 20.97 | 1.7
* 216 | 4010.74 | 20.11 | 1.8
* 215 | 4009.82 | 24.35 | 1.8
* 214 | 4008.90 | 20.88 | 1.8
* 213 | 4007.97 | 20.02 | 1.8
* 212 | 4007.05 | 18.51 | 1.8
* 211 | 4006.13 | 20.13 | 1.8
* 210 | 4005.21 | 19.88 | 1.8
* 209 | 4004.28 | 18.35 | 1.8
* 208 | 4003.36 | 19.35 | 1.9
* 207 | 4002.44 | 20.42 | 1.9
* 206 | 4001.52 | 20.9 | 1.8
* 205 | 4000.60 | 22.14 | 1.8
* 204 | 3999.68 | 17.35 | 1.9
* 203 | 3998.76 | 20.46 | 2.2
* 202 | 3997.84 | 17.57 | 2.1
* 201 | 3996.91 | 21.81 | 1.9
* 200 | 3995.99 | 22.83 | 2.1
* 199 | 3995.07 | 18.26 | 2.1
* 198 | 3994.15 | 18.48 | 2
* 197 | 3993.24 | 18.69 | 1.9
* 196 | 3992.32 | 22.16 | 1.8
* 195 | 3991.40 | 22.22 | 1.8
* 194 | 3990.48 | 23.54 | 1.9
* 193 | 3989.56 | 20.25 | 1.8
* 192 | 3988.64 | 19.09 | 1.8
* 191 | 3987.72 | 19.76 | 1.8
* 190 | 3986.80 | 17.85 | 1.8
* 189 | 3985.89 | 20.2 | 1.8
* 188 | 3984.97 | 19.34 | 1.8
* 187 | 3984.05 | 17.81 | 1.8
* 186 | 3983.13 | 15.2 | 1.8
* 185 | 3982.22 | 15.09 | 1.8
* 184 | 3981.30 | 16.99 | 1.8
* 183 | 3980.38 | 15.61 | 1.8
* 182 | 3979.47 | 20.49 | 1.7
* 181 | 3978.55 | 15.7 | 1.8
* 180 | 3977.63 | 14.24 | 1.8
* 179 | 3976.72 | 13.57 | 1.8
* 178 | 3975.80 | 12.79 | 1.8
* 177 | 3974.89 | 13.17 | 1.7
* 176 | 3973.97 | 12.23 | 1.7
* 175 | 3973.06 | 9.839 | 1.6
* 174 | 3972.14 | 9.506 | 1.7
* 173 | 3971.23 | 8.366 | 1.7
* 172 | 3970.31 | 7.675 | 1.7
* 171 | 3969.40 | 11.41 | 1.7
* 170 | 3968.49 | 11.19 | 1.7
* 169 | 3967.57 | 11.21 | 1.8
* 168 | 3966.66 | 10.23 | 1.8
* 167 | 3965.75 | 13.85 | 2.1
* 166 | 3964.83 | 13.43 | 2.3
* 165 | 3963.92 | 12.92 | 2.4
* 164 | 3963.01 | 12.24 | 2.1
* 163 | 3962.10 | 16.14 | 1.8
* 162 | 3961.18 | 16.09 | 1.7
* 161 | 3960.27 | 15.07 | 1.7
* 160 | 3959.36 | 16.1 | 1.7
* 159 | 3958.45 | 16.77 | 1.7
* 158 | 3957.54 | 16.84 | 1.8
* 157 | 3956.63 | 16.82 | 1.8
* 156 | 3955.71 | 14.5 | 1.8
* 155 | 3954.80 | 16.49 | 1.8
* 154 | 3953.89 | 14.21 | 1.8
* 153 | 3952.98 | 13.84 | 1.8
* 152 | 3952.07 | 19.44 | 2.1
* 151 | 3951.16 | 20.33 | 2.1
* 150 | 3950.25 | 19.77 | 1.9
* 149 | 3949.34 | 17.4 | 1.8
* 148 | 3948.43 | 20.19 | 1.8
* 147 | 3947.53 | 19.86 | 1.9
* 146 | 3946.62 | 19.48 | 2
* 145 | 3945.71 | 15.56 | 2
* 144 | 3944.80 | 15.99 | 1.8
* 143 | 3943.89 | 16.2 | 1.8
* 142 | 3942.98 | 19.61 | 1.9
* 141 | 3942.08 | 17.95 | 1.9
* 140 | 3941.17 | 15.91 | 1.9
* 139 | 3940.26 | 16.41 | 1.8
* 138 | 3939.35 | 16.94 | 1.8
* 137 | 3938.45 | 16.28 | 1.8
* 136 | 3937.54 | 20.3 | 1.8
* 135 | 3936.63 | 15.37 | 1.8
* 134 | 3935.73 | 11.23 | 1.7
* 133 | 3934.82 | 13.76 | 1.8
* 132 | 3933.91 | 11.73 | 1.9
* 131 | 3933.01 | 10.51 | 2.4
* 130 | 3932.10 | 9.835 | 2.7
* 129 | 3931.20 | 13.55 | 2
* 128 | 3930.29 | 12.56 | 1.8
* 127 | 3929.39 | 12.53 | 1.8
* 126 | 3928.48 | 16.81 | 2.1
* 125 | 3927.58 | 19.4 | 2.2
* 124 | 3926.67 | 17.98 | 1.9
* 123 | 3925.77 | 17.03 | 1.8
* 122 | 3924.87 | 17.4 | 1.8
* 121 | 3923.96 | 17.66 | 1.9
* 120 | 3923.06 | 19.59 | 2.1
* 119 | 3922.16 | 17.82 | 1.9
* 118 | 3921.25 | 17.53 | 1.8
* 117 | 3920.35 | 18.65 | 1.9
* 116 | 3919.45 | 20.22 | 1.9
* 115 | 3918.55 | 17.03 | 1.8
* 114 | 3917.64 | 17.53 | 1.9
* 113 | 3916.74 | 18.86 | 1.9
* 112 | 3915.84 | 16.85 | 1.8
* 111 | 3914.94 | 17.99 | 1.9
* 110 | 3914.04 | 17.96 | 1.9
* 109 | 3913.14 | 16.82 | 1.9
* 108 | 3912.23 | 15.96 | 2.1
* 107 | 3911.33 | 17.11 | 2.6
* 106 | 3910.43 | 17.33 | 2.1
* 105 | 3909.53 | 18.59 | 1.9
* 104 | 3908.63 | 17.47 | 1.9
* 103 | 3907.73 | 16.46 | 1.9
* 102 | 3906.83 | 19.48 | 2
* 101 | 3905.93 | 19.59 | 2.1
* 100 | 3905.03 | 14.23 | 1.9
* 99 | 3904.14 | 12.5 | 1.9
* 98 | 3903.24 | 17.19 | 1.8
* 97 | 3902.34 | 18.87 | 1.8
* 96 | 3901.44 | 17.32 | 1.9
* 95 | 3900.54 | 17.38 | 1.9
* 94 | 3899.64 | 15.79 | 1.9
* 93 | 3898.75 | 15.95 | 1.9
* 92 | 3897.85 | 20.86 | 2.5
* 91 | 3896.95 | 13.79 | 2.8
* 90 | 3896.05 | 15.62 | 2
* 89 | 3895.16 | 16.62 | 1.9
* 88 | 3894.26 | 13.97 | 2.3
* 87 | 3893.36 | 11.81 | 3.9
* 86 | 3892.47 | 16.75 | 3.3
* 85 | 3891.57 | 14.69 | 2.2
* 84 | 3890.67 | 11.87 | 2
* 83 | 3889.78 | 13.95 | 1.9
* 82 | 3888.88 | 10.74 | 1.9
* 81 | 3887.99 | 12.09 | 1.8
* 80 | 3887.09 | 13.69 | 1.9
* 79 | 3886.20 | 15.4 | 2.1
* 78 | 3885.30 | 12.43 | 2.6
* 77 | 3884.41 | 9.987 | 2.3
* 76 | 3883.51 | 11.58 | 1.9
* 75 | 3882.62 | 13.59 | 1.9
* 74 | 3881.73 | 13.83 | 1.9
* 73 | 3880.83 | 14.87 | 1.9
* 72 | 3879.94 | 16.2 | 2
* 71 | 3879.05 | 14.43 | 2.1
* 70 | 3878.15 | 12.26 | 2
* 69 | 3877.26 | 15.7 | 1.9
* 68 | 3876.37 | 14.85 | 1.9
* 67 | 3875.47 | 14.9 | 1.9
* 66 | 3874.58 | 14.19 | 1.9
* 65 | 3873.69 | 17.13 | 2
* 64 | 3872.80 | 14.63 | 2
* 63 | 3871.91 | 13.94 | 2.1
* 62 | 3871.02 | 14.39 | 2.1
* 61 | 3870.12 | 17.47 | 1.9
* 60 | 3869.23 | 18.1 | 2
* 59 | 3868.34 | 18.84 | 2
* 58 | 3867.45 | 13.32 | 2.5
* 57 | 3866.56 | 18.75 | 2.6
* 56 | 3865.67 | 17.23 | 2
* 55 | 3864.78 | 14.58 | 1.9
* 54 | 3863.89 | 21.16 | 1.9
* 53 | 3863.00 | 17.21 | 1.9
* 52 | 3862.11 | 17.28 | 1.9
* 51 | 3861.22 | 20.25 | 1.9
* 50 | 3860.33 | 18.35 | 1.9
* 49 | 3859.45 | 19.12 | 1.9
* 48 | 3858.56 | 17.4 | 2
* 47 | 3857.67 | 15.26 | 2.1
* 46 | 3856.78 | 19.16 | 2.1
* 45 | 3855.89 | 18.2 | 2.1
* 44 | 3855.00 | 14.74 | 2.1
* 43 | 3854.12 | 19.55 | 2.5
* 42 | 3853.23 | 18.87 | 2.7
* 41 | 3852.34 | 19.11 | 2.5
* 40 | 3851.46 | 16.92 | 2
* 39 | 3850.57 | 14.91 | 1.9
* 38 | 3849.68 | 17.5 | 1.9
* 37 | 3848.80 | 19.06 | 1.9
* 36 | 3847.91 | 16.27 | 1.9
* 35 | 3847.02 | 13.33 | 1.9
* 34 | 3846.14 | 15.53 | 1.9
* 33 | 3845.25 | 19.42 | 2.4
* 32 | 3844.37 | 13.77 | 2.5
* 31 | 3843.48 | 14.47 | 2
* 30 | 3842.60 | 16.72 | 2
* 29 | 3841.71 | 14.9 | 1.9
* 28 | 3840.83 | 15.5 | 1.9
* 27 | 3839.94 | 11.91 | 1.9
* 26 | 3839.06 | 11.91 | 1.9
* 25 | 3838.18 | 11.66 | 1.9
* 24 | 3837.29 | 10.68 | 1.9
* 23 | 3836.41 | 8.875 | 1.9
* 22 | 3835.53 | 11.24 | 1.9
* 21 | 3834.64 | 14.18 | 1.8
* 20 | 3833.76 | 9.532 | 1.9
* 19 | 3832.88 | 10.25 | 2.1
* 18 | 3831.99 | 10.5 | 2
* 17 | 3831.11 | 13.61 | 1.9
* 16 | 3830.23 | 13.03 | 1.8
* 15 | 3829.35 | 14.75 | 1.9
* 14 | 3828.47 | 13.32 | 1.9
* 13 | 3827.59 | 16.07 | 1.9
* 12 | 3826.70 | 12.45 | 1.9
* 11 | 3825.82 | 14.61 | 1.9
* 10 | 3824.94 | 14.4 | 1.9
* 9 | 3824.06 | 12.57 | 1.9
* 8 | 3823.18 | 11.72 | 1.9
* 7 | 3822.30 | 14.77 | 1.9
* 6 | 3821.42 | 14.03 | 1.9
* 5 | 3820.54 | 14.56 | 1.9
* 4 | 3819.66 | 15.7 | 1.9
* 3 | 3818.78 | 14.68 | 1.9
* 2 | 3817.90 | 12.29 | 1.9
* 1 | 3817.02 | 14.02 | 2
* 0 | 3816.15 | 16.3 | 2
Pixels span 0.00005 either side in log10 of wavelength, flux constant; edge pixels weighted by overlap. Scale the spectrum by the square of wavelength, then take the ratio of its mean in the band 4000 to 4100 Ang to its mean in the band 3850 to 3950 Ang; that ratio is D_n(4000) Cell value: 1.30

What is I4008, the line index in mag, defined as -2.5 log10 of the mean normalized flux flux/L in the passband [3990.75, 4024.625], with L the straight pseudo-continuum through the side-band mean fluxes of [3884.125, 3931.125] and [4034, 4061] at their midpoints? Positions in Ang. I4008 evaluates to -0.09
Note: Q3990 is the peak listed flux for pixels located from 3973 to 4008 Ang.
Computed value 23.54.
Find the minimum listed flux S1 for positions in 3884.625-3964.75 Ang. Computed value 9.835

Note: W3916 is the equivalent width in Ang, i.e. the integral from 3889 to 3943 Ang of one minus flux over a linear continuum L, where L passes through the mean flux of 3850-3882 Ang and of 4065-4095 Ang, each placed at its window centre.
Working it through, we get 2.7 Ang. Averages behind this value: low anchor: 16.6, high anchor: 18.7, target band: 16.3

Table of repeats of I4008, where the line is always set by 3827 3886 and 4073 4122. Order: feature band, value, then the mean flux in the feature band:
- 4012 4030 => -0.22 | 20.4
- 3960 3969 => 0.22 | 13.2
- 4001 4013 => -0.23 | 20.5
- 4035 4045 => -0.17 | 19.7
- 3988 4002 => -0.23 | 20.4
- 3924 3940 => 0.06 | 15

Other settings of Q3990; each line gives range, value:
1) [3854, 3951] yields 21.16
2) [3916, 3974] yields 20.33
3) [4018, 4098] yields 24.34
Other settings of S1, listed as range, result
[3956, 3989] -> 7.675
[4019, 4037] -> 16.64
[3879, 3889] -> 9.987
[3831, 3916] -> 8.875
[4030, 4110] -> 12.48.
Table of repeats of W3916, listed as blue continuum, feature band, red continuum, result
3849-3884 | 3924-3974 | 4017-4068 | 8.2 Ang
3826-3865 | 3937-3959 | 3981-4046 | 0.9 Ang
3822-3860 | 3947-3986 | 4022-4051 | 6.7 Ang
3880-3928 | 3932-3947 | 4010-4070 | 1.4 Ang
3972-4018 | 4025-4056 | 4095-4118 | -3.6 Ang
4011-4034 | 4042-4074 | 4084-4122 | -1.4 Ang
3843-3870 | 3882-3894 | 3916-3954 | 2.8 Ang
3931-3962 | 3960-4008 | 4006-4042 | 4.4 Ang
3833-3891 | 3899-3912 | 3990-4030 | -0.3 Ang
